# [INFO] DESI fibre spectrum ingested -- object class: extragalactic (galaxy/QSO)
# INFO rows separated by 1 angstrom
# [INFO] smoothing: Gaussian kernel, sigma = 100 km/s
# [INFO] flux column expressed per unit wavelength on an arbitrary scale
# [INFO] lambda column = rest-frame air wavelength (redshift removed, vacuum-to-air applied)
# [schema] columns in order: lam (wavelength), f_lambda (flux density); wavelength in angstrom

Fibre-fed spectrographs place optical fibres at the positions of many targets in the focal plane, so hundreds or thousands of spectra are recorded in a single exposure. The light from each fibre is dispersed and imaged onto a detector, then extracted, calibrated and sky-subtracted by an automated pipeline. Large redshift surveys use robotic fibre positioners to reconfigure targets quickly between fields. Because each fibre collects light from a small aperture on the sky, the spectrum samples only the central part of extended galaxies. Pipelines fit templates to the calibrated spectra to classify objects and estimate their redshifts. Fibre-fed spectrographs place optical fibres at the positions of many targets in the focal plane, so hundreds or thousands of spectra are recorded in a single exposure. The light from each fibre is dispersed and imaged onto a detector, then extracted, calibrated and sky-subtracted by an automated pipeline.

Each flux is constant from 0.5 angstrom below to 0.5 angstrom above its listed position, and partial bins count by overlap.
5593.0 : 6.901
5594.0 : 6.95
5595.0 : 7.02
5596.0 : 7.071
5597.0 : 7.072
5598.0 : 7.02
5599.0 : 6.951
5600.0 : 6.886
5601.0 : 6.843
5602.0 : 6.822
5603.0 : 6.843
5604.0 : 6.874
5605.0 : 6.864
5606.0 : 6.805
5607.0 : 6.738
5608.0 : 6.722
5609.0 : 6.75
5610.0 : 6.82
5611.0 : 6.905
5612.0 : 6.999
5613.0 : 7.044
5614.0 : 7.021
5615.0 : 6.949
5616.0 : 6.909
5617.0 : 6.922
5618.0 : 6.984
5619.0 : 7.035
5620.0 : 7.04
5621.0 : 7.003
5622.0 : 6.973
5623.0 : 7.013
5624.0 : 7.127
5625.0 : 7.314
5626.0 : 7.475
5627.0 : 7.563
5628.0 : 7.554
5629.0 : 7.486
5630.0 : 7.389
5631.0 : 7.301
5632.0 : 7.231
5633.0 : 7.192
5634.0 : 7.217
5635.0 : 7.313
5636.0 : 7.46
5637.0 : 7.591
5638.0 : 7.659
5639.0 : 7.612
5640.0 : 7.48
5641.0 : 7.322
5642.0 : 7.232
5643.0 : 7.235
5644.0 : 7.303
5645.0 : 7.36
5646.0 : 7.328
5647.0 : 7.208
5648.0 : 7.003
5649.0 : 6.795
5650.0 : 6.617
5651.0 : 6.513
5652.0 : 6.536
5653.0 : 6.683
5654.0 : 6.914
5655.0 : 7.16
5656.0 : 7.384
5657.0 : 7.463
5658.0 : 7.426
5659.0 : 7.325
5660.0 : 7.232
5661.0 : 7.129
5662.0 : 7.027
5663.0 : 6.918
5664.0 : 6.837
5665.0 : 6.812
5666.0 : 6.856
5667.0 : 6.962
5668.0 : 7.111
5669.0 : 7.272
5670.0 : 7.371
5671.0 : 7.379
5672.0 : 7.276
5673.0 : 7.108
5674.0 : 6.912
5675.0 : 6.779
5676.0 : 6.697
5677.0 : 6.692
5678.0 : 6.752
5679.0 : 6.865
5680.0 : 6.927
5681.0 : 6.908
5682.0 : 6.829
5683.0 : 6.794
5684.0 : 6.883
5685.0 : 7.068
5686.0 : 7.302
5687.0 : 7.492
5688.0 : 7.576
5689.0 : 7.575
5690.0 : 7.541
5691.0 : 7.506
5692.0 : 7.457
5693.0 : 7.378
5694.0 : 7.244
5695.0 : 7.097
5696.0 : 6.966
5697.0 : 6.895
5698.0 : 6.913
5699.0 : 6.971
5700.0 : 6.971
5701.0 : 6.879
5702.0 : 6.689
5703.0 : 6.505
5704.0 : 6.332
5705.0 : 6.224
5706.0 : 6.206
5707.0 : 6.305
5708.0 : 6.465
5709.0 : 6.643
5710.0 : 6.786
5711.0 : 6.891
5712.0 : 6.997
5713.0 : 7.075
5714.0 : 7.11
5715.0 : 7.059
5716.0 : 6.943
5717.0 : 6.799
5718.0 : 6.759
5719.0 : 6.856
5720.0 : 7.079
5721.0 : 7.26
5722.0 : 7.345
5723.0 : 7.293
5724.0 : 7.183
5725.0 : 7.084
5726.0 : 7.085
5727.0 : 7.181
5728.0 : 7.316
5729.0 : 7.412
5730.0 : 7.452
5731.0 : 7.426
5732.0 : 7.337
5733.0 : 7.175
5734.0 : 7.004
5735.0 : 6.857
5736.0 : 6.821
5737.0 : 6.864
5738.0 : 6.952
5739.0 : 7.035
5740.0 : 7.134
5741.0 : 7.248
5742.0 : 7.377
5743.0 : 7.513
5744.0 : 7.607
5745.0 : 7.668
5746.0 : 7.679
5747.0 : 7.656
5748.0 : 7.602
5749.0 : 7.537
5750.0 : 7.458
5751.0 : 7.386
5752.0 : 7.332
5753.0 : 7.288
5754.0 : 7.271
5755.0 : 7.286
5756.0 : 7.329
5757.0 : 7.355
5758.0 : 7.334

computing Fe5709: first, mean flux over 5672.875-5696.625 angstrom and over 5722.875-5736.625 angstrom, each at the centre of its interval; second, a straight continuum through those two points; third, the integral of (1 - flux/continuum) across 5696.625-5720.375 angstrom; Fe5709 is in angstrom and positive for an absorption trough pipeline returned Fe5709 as 1.3 angstrom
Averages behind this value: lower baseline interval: 7.1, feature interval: 6.76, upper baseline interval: 7.18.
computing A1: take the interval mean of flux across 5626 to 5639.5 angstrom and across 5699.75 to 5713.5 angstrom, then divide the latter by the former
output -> 0.9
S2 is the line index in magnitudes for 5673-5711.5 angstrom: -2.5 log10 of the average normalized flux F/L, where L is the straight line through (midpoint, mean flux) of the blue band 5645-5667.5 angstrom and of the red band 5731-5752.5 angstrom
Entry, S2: 0.03 mag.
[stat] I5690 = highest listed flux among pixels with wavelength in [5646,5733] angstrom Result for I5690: 7.576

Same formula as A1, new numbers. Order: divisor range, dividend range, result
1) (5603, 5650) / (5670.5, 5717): 0.97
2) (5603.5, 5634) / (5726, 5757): 1.03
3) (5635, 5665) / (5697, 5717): 0.94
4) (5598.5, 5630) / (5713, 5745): 1.02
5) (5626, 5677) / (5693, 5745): 0.98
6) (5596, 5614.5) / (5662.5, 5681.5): 1.01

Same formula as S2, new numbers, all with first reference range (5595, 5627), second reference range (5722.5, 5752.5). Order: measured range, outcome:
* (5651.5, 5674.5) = 0.00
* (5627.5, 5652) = -0.03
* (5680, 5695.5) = -0.01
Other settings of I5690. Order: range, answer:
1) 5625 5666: 7.659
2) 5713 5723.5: 7.345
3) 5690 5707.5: 7.541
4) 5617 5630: 7.563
